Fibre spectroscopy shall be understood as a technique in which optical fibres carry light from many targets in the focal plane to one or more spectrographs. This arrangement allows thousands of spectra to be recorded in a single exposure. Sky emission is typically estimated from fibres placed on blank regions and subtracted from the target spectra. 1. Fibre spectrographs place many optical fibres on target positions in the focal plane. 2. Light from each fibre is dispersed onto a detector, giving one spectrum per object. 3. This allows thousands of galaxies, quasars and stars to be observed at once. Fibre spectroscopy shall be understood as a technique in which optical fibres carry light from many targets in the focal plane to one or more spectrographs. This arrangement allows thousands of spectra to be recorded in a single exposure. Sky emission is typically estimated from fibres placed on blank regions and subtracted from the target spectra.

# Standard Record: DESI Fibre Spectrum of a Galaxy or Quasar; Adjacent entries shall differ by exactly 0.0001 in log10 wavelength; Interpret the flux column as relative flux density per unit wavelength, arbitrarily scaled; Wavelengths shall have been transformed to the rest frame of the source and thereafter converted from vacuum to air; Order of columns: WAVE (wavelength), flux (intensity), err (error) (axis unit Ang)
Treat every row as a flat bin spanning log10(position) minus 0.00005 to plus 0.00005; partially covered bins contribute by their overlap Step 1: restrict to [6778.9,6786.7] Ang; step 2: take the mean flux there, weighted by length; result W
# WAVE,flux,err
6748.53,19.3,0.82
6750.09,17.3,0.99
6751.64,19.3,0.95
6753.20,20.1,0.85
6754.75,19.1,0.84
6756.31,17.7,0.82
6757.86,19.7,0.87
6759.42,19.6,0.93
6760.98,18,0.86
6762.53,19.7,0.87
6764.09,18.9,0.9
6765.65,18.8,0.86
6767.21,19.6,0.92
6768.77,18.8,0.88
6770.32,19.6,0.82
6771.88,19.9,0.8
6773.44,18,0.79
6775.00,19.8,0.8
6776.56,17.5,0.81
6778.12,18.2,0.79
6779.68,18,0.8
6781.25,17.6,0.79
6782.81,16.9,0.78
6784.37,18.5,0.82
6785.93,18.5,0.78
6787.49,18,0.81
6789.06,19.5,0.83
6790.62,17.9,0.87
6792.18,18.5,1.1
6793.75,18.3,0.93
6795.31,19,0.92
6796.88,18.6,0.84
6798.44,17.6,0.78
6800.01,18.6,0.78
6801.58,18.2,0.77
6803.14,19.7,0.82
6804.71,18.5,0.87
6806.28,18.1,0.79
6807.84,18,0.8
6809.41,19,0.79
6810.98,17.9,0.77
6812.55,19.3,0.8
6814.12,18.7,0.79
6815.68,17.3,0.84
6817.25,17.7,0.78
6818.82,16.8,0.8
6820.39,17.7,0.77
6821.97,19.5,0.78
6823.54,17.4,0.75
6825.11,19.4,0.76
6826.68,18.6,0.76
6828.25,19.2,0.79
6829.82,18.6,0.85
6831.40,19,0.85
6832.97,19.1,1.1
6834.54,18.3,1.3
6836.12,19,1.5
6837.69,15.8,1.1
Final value 17.9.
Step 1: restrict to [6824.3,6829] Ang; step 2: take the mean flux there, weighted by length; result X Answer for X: 19.1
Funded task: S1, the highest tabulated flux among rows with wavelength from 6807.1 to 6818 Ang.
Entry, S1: 19.3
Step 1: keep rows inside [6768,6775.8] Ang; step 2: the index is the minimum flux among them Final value 18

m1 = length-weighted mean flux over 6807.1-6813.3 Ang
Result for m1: 18.5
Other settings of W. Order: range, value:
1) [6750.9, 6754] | 19.7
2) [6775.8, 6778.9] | 17.9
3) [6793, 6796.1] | 18.6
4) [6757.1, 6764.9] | 19.2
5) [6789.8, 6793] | 18.2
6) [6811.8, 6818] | 18.3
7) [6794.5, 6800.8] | 18.4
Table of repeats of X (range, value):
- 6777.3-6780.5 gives 18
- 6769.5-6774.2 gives 19.2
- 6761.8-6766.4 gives 19.1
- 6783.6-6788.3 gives 18.3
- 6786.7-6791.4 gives 18.5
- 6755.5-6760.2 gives 19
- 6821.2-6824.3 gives 18.5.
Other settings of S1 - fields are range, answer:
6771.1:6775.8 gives 19.9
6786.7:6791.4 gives 19.5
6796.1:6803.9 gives 19.7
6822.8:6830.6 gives 19.4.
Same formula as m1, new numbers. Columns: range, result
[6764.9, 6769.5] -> 19.1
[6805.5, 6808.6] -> 18.1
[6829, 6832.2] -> 18.8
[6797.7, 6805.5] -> 18.5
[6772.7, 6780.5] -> 18.3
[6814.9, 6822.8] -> 17.8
